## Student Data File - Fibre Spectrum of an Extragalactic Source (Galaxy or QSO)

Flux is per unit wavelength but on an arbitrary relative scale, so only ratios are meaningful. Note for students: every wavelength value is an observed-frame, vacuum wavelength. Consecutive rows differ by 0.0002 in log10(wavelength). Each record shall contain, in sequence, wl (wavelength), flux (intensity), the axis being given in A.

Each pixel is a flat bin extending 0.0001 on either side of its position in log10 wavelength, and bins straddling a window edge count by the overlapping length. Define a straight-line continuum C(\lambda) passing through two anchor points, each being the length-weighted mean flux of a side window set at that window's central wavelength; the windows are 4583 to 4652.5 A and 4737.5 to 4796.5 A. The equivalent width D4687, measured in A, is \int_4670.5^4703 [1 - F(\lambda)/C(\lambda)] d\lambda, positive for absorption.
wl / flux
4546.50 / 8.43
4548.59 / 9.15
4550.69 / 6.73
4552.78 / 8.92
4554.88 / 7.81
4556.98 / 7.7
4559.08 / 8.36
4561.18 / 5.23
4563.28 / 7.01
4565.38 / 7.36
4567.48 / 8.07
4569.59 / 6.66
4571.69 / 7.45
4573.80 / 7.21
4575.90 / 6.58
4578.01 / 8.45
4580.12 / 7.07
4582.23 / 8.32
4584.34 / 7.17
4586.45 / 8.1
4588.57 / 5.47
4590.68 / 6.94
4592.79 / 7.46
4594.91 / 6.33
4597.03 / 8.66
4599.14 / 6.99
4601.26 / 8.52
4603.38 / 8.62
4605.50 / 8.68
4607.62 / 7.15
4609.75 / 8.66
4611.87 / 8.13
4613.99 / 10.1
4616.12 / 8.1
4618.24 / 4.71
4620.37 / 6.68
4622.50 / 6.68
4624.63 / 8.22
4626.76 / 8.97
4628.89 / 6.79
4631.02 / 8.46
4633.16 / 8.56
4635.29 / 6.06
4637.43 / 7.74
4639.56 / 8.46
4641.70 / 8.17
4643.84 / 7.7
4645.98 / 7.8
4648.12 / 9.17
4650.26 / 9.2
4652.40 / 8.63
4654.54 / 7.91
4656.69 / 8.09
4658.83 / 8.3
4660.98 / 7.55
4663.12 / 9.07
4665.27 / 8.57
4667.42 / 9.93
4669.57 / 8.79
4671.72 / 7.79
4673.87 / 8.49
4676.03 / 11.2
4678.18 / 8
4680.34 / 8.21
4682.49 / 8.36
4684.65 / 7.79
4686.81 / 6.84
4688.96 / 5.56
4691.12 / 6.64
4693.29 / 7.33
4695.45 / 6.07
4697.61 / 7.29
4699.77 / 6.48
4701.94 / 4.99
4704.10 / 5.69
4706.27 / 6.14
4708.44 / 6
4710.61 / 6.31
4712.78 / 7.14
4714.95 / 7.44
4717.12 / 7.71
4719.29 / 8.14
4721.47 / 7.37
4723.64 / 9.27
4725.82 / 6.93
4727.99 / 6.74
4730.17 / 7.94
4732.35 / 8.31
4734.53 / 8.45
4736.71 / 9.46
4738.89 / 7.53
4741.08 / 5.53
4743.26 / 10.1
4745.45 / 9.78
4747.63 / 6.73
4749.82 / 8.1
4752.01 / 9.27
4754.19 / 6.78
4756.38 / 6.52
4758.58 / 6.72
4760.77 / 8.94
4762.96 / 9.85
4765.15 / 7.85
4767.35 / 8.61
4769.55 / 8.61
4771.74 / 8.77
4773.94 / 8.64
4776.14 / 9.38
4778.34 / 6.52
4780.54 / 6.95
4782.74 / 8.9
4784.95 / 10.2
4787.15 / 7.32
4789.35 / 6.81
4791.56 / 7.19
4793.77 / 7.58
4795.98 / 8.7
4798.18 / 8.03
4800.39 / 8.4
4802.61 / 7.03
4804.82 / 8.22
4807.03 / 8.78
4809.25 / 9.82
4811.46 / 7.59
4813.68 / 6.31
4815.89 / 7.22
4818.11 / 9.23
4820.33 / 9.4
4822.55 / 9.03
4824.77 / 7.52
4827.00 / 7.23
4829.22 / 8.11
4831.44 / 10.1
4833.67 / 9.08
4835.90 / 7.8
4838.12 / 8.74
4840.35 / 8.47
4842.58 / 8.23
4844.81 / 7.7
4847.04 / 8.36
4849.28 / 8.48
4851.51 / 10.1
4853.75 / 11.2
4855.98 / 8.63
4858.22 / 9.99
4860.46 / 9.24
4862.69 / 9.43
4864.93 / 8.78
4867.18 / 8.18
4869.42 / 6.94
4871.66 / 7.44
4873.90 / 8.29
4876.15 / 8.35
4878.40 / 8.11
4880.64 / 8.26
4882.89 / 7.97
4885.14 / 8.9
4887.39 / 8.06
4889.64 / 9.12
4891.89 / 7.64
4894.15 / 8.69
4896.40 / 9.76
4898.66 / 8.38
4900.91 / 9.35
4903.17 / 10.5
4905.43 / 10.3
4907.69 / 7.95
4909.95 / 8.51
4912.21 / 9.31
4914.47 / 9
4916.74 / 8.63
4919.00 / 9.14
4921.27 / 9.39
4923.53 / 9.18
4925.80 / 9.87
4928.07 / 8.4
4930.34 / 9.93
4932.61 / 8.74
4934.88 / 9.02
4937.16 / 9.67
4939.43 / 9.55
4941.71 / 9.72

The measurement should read 2.1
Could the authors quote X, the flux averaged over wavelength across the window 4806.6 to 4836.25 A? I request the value 8.38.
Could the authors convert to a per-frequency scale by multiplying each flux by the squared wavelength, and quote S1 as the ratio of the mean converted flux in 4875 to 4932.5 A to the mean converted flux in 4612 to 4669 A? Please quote 1.23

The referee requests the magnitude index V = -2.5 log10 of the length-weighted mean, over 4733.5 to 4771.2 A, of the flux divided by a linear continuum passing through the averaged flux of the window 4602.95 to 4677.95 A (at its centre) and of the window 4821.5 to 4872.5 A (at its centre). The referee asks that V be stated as 0.03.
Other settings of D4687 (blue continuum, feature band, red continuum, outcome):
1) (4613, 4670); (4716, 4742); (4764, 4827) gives 1.04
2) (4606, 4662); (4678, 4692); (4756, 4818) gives 1.18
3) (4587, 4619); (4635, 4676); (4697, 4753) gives -4.37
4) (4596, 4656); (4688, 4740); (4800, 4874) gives 6.83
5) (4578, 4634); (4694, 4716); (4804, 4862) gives 4.71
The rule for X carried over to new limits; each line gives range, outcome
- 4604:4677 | 8.19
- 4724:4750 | 8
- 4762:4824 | 8.24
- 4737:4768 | 8.05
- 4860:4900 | 8.41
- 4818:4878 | 8.65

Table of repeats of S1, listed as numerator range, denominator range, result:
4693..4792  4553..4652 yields 1.06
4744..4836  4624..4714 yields 1.12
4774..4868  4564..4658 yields 1.19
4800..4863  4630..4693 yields 1.13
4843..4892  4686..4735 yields 1.32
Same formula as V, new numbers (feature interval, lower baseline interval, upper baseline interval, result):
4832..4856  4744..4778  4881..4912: -0.03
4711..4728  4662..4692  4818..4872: 0.10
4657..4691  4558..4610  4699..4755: -0.11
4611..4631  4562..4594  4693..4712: -0.11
